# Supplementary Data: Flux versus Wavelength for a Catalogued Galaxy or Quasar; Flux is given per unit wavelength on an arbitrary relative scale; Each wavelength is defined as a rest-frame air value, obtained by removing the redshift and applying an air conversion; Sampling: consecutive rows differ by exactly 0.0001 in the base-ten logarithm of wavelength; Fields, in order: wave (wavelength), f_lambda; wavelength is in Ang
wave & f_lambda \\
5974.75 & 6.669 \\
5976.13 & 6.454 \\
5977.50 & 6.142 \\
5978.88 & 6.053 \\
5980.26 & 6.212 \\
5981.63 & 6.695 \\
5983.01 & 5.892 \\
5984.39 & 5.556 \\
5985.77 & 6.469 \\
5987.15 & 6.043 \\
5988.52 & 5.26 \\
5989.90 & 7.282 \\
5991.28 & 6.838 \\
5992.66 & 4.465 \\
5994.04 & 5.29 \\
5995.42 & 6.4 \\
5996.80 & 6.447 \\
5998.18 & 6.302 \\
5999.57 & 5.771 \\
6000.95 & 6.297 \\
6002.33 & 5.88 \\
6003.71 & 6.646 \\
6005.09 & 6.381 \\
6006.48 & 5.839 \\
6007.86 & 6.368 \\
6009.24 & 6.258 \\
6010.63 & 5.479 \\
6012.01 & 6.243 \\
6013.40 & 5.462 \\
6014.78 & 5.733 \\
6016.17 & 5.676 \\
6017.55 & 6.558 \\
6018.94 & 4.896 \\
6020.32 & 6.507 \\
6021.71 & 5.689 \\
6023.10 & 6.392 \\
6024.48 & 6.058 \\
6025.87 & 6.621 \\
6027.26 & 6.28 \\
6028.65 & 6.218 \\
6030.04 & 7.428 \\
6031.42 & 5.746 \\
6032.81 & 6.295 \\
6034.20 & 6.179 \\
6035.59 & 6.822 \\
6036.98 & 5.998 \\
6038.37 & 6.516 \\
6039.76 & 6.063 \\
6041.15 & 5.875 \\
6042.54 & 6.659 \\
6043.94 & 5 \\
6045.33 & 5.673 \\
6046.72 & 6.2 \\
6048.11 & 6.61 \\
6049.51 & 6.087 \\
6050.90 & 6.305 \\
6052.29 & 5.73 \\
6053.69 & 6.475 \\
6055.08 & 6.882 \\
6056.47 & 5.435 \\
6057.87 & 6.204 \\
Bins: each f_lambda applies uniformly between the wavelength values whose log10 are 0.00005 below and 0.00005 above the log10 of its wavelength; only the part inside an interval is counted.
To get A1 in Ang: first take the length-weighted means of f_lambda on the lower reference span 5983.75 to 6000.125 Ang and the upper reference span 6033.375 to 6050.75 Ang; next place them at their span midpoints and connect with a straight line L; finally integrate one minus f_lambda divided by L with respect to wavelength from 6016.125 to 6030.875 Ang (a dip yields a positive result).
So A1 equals -0.3 Ang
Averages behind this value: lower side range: 6.01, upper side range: 6.14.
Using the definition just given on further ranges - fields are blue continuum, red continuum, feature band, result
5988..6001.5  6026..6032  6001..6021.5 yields 0.8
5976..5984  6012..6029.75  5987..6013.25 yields 0.3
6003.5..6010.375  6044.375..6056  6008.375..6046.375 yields 0.8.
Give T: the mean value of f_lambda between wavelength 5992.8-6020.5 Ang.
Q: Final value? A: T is 5.98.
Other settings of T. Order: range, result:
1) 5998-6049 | 6.12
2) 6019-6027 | 6.15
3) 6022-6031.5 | 6.41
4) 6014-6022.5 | 5.85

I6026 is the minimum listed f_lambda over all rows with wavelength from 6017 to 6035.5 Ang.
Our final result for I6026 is 4.896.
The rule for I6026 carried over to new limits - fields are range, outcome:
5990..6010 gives 4.465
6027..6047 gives 5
